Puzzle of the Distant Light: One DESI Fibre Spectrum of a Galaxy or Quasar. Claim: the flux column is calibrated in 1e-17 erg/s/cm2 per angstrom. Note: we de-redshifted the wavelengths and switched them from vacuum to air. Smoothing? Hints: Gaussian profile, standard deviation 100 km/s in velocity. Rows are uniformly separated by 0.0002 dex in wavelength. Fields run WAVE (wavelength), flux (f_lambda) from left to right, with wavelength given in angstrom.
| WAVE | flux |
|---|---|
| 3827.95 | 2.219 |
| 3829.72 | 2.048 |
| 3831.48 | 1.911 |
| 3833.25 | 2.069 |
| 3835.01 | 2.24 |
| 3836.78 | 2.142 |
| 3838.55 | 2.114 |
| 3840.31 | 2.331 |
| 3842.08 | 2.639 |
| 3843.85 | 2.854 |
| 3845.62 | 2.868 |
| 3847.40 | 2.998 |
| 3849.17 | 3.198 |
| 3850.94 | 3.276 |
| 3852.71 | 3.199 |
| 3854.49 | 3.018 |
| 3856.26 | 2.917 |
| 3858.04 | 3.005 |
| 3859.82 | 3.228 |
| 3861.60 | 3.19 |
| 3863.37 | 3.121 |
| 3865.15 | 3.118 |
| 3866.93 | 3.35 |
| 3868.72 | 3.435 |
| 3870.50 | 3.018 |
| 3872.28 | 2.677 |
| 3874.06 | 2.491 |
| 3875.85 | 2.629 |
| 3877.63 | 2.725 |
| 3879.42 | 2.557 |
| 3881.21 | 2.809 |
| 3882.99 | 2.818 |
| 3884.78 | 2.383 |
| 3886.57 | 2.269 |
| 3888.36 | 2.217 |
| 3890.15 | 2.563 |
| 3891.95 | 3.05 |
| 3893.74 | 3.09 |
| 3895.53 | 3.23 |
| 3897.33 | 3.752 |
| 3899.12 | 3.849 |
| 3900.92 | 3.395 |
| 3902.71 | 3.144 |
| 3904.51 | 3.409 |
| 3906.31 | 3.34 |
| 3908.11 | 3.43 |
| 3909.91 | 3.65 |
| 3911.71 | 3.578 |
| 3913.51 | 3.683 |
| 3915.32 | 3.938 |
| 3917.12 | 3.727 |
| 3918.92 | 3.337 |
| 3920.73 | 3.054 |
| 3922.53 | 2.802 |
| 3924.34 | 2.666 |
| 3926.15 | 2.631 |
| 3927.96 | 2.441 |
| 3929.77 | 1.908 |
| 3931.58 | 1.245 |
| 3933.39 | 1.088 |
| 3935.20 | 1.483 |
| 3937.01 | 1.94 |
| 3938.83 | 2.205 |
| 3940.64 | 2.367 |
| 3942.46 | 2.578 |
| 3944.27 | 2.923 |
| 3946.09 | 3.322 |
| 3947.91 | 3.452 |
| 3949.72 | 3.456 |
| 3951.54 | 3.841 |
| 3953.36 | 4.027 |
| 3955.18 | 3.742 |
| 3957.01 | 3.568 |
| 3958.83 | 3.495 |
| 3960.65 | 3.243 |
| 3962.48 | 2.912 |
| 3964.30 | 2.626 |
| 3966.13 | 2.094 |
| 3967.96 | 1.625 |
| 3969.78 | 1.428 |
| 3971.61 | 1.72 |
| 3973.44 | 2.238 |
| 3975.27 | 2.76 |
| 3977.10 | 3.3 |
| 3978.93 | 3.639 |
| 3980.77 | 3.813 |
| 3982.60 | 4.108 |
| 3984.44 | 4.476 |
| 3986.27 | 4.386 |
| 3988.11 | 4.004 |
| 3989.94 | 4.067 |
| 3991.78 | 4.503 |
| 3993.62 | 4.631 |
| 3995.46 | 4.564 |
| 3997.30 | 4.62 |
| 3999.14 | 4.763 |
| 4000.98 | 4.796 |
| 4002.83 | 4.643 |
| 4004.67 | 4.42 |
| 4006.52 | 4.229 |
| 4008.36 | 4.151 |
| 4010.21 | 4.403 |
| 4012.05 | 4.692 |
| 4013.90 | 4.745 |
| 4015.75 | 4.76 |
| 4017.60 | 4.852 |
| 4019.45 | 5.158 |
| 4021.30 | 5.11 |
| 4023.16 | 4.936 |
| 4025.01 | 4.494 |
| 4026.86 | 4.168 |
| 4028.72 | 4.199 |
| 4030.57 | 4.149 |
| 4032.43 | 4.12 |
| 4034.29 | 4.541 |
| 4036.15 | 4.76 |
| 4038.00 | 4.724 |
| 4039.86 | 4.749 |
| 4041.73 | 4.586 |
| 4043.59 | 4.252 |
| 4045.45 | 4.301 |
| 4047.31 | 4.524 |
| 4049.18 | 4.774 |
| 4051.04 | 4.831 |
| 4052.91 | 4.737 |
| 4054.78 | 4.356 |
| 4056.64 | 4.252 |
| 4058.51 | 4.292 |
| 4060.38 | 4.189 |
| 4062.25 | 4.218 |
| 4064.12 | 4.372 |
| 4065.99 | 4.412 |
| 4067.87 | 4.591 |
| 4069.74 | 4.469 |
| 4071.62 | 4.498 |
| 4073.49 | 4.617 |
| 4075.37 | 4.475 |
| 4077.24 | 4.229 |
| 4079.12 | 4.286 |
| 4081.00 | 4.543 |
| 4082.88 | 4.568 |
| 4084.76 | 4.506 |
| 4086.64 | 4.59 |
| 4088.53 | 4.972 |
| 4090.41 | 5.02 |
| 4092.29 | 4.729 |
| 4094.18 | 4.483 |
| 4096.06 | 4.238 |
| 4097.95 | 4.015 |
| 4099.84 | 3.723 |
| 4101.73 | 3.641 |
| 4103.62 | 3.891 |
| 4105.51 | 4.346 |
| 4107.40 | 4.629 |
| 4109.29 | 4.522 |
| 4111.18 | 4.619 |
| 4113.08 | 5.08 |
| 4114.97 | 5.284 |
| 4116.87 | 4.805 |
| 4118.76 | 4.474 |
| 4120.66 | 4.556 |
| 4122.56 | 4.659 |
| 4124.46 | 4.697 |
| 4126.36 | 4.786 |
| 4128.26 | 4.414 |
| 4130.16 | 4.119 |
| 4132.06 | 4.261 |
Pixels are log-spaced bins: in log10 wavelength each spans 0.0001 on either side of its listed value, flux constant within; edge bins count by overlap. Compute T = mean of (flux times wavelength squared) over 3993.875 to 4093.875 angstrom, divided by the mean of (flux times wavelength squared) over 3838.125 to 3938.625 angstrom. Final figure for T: 1.70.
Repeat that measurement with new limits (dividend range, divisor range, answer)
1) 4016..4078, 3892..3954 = 1.61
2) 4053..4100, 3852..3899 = 1.68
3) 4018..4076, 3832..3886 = 1.77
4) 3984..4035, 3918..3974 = 1.77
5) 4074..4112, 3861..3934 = 1.64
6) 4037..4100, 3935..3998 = 1.45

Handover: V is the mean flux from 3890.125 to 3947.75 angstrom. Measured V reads 2.91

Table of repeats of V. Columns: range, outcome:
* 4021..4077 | 4.48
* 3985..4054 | 4.55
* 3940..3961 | 3.35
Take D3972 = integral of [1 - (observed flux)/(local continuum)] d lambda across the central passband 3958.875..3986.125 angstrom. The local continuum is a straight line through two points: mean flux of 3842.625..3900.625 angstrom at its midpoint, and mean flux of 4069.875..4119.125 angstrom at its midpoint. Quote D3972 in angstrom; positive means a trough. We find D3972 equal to 5.54 angstrom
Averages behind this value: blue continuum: 2.97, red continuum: 4.49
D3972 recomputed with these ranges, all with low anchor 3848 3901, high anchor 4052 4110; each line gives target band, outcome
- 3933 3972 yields 8.81 angstrom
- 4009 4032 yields -3.70 angstrom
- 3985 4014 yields -4.76 angstrom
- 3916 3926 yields 0.60 angstrom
